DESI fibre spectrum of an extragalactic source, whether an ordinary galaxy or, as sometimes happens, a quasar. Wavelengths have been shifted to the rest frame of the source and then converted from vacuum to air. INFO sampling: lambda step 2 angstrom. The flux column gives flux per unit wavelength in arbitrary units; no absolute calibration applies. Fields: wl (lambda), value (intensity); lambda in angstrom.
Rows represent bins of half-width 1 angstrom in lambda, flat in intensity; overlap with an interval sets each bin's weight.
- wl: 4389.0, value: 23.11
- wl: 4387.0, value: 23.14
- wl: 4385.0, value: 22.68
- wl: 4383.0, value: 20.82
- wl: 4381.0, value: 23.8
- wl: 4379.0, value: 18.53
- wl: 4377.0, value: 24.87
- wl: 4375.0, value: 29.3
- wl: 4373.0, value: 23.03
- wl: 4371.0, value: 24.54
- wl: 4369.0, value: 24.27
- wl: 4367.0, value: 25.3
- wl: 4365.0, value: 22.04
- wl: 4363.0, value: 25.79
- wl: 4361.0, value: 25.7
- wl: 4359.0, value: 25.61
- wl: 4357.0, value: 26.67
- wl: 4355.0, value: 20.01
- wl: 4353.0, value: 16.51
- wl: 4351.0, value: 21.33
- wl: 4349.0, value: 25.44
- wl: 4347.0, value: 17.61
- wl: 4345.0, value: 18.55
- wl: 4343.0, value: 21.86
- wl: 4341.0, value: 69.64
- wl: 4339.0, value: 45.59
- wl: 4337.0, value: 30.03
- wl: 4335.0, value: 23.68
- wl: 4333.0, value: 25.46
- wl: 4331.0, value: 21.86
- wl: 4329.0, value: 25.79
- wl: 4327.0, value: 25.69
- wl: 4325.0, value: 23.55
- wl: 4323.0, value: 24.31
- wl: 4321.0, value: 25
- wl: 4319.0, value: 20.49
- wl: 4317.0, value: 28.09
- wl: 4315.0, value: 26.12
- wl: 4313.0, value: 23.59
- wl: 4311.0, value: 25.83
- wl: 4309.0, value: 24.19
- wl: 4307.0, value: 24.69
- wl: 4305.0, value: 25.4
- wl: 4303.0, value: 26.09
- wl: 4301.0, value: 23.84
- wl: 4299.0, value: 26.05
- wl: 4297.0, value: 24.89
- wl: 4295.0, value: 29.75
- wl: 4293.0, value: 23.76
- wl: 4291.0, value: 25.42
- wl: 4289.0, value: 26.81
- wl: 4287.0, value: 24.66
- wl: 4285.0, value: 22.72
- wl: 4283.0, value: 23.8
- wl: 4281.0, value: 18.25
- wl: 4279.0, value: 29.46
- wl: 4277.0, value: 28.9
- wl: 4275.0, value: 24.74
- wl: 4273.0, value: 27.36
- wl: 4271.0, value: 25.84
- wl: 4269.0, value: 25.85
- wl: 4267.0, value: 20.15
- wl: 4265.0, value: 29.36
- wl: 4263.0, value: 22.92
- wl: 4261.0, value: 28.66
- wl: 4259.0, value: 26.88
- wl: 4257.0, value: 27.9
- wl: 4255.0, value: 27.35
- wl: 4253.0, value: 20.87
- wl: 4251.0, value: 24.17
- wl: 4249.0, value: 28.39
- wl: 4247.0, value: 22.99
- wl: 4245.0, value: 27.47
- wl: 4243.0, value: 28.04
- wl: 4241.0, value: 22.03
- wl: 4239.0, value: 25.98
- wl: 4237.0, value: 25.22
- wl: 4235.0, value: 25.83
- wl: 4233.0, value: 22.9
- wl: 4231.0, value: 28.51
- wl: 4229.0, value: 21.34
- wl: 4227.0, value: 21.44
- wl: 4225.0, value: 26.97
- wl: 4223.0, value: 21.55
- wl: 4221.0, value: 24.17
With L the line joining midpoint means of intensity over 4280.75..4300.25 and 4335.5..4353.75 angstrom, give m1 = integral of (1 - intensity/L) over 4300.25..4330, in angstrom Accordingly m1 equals 2.4 angstrom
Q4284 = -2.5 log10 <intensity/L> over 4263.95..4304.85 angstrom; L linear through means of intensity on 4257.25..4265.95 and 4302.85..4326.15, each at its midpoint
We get 0.03 mag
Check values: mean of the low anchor 27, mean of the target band 25.4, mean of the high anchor 24.7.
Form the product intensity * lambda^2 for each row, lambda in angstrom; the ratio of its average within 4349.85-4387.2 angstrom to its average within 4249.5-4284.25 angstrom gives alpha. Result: 0.96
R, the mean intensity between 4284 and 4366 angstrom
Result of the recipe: 25.9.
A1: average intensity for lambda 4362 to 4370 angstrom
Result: 24.4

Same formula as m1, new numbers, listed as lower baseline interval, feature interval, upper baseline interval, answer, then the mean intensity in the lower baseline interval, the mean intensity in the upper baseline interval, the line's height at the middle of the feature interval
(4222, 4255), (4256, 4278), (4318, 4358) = -0.9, 24.7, 26.5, 25.2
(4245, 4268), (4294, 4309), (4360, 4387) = -0.5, 25.5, 23.9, 24.9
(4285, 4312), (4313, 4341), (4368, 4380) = -3.5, 25.4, 24.1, 24.9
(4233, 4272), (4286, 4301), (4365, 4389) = -0.5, 25.5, 23.6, 24.9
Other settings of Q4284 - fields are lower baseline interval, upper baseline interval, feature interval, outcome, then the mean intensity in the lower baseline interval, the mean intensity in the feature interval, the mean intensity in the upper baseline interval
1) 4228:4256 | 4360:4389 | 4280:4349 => -0.08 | 25.1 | 26.3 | 23.8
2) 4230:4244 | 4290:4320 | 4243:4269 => -0.01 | 25.5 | 25.7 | 25.2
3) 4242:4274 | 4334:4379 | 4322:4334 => 0.08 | 25.9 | 24.4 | 26.5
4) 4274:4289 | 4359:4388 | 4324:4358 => -0.12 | 24.8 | 27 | 23.9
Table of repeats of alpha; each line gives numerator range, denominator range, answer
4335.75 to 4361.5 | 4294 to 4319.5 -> 1.12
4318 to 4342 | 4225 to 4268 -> 1.24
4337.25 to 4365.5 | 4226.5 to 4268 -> 1.14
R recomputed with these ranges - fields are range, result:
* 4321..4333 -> 24.4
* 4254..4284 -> 25.8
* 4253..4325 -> 25.3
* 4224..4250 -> 25.2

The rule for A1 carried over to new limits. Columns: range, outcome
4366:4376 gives 25.3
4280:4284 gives 21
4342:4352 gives 21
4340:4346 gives 36.7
